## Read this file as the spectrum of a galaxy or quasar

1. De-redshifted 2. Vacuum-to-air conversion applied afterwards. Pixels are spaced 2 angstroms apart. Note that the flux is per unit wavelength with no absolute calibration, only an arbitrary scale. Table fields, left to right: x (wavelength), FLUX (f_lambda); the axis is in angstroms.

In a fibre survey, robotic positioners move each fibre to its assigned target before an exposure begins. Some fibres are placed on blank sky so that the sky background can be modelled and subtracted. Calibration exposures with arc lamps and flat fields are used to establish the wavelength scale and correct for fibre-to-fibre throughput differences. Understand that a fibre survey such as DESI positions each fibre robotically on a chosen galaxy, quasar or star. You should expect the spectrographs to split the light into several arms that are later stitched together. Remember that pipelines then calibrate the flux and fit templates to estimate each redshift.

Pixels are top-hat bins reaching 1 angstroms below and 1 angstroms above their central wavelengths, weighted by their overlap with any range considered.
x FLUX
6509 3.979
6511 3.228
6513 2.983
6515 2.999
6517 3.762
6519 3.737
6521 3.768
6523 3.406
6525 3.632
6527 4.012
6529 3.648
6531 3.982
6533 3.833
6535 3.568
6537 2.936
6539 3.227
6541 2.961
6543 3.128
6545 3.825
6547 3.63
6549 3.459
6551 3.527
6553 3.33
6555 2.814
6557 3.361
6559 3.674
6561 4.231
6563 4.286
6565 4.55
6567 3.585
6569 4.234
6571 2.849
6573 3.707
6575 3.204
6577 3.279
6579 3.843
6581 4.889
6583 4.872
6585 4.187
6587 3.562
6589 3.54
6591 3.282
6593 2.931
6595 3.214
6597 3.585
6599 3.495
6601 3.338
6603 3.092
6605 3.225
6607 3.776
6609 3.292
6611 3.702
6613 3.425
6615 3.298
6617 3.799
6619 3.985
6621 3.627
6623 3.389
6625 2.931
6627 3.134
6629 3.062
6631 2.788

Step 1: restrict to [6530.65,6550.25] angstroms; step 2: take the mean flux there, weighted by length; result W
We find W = 3.44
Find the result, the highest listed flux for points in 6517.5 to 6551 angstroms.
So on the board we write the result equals 4.012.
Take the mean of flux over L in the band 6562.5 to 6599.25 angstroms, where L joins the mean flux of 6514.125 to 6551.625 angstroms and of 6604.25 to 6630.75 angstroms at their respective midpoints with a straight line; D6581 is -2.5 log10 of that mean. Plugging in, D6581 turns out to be -0.08 mag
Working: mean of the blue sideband 3.53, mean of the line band 3.74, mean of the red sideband 3.42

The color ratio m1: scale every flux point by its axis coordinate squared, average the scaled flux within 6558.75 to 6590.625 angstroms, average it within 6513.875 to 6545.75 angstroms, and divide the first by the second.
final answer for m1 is 1.12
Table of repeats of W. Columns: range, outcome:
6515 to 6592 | 3.66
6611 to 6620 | 3.64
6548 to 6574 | 3.66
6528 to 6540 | 3.53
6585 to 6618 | 3.43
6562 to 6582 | 3.84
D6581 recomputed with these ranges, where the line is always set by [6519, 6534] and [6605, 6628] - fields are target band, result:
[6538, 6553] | 0.09 mag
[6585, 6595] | 0.05 mag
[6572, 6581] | -0.02 mag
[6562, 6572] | -0.08 mag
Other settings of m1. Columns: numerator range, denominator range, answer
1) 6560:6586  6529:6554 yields 1.16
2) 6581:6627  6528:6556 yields 1.06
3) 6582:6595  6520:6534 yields 1.00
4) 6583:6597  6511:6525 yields 1.06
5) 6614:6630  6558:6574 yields 0.89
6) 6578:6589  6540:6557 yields 1.27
